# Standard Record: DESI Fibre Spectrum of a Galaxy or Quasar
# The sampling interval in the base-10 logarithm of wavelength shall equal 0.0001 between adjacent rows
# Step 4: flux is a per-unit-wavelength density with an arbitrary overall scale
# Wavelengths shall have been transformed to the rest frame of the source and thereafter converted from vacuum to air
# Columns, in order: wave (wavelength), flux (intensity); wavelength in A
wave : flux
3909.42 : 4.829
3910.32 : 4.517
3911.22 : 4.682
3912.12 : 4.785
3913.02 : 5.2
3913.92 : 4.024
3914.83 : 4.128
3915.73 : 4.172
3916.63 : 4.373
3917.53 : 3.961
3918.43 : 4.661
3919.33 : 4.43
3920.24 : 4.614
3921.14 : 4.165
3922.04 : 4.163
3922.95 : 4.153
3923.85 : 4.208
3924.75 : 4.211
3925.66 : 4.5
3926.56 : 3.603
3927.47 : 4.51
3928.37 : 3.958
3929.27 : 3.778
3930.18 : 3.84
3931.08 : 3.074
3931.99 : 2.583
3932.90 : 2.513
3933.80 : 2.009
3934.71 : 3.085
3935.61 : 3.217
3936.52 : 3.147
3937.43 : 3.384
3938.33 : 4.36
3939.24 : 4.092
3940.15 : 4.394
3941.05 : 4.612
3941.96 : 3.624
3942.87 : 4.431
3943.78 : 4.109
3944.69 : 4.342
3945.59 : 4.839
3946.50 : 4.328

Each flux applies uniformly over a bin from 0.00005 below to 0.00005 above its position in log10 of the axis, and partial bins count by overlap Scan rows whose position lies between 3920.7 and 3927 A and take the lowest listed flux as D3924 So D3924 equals 3.603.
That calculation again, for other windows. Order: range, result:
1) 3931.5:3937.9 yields 2.009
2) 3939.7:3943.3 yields 3.624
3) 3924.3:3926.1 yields 4.211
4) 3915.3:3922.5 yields 3.961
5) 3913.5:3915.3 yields 4.024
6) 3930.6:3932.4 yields 2.583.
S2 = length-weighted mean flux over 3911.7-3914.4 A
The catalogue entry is 4.65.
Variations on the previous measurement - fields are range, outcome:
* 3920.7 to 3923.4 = 4.16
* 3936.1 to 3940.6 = 3.88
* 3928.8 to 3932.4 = 3.33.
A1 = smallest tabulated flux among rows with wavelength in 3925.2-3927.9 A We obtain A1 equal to 3.603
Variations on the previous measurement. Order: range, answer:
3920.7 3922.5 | 4.163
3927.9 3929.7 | 3.778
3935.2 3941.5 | 3.147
